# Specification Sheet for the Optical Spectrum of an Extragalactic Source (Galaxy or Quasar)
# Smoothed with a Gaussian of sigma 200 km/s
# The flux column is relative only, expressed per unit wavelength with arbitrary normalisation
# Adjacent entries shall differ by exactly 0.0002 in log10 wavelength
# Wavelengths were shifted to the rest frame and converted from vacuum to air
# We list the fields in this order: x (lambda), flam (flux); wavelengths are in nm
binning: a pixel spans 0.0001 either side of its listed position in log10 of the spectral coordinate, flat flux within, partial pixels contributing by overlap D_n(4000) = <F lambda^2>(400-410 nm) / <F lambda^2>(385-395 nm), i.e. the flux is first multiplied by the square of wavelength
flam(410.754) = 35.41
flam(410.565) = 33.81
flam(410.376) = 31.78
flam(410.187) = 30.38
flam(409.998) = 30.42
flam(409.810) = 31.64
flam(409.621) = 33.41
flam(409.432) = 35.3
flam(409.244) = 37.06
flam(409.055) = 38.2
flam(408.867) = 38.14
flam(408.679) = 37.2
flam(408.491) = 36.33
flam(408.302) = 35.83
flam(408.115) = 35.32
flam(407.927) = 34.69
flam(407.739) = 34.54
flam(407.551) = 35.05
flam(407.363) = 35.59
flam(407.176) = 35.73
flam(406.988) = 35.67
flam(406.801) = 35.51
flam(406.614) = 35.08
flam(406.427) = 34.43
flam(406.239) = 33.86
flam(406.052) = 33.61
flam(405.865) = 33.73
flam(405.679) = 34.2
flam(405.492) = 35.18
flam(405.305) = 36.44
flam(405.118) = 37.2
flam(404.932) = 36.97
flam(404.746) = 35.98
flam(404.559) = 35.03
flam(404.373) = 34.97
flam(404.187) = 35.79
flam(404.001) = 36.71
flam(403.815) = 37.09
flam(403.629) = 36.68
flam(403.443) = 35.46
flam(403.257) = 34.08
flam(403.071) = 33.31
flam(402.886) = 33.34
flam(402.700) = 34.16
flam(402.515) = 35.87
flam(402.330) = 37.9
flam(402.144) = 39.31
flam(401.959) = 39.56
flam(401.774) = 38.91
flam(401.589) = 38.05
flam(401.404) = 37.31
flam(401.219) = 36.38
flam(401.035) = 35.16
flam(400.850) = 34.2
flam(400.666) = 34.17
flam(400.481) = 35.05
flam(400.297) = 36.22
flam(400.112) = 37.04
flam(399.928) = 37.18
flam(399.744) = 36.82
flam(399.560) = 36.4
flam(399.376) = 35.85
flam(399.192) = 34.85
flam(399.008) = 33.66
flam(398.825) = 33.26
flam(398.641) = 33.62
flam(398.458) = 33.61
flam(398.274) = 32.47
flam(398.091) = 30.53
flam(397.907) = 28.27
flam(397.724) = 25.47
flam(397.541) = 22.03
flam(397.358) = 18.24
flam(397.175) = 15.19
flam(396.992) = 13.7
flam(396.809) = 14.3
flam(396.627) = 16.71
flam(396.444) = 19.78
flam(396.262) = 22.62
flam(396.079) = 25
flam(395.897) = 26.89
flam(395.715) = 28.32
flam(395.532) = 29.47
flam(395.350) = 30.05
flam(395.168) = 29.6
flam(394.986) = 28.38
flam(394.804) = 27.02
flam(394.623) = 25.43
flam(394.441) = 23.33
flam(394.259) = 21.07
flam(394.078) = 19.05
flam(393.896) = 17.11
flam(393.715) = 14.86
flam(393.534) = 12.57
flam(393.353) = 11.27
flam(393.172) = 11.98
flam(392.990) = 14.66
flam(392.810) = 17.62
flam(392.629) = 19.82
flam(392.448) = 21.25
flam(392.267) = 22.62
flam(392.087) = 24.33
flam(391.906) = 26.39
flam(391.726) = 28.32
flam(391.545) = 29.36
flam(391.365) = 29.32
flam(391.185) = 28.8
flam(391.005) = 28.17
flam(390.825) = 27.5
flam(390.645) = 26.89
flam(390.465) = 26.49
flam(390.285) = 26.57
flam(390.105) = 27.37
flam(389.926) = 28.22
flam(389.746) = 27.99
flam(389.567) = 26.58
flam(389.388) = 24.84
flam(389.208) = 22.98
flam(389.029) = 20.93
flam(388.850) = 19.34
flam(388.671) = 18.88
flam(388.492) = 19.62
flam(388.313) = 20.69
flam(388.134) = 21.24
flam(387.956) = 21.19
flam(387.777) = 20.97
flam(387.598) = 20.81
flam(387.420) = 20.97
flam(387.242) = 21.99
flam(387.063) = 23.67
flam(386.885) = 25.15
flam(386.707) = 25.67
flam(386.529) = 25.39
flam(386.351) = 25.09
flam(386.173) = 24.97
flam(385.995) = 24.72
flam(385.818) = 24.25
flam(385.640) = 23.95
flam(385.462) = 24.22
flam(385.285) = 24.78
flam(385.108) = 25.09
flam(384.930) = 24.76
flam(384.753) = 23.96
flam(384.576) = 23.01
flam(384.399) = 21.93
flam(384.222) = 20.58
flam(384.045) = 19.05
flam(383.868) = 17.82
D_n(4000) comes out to 1.67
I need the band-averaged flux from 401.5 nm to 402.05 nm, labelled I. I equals 38.8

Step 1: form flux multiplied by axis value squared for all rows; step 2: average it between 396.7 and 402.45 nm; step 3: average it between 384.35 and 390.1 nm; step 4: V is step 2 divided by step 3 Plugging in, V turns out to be 1.46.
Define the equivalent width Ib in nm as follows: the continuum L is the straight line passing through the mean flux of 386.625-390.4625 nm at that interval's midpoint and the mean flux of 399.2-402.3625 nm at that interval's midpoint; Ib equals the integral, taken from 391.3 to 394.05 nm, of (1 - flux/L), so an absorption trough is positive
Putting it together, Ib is 0.75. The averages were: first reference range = 23.2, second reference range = 36.7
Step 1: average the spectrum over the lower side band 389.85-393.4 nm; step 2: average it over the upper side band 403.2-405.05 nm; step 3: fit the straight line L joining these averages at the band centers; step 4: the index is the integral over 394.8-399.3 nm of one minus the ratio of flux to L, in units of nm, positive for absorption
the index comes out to 0.47 nm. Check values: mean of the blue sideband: 24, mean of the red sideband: 35.9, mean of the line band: 26.1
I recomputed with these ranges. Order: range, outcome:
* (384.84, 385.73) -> 24.5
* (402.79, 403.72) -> 34.5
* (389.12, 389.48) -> 23.9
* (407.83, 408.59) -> 35.5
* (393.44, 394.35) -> 16.9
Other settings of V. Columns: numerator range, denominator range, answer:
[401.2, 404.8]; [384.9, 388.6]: 1.70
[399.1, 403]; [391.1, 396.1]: 1.64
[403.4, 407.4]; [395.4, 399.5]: 1.41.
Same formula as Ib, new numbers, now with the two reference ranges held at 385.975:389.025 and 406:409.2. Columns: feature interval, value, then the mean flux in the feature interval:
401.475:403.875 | -0.305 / 36.4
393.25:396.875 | 0.687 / 22.2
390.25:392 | -0.222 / 27.8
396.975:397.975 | 0.281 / 20.8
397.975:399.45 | -0.181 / 33.4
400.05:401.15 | -0.153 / 35.3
